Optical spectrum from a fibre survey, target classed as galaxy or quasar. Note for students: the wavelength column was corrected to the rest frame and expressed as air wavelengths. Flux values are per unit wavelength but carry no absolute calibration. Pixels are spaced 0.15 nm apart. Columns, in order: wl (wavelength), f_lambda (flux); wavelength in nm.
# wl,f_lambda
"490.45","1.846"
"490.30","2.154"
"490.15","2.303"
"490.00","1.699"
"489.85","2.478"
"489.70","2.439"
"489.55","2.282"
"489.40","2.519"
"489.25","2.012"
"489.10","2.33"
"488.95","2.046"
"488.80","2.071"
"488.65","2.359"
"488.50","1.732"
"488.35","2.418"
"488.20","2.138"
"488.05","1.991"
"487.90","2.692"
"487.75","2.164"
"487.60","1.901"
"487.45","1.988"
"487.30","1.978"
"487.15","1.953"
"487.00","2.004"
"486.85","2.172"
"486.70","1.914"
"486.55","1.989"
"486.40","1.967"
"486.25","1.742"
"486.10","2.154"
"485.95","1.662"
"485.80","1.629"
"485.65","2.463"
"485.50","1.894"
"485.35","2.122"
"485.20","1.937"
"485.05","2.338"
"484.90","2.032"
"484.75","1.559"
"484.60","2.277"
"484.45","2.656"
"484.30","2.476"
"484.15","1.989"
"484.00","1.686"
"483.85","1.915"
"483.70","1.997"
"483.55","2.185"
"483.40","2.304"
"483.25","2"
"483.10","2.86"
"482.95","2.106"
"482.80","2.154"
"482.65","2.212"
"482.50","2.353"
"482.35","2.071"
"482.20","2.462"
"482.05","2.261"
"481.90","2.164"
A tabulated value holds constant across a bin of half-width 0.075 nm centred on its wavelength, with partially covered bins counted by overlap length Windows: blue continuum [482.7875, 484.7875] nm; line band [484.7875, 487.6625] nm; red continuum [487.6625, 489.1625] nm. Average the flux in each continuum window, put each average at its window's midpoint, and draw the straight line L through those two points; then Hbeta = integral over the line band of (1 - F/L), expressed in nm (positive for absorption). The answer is 0.25 nm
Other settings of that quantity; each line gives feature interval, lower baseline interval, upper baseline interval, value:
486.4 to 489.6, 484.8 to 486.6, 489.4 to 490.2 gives 0.03 nm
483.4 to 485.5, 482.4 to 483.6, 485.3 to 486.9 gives 0.04 nm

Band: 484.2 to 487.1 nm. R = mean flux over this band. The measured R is 2.05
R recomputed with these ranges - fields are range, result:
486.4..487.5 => 2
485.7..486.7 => 1.88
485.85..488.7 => 2.04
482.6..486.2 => 2.11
